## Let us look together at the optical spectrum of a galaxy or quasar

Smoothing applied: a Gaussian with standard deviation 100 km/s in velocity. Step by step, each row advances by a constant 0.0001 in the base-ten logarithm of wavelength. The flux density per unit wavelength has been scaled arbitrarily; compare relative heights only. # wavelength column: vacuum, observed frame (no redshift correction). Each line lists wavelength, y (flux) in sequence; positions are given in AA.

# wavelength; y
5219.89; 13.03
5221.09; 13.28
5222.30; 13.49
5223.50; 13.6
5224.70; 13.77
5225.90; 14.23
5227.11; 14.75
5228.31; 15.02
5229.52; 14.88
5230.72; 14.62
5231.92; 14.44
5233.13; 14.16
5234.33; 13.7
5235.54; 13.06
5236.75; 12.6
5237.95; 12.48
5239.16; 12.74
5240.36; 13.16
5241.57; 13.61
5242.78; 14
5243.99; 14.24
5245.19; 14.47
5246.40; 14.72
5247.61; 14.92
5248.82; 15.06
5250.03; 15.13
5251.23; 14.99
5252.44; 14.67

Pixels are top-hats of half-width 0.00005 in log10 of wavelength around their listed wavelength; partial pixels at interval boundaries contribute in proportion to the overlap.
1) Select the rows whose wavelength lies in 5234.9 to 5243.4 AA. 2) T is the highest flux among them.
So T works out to 14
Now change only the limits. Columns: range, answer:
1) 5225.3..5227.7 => 14.75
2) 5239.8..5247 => 14.72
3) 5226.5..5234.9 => 15.02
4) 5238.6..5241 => 13.16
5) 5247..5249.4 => 15.06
